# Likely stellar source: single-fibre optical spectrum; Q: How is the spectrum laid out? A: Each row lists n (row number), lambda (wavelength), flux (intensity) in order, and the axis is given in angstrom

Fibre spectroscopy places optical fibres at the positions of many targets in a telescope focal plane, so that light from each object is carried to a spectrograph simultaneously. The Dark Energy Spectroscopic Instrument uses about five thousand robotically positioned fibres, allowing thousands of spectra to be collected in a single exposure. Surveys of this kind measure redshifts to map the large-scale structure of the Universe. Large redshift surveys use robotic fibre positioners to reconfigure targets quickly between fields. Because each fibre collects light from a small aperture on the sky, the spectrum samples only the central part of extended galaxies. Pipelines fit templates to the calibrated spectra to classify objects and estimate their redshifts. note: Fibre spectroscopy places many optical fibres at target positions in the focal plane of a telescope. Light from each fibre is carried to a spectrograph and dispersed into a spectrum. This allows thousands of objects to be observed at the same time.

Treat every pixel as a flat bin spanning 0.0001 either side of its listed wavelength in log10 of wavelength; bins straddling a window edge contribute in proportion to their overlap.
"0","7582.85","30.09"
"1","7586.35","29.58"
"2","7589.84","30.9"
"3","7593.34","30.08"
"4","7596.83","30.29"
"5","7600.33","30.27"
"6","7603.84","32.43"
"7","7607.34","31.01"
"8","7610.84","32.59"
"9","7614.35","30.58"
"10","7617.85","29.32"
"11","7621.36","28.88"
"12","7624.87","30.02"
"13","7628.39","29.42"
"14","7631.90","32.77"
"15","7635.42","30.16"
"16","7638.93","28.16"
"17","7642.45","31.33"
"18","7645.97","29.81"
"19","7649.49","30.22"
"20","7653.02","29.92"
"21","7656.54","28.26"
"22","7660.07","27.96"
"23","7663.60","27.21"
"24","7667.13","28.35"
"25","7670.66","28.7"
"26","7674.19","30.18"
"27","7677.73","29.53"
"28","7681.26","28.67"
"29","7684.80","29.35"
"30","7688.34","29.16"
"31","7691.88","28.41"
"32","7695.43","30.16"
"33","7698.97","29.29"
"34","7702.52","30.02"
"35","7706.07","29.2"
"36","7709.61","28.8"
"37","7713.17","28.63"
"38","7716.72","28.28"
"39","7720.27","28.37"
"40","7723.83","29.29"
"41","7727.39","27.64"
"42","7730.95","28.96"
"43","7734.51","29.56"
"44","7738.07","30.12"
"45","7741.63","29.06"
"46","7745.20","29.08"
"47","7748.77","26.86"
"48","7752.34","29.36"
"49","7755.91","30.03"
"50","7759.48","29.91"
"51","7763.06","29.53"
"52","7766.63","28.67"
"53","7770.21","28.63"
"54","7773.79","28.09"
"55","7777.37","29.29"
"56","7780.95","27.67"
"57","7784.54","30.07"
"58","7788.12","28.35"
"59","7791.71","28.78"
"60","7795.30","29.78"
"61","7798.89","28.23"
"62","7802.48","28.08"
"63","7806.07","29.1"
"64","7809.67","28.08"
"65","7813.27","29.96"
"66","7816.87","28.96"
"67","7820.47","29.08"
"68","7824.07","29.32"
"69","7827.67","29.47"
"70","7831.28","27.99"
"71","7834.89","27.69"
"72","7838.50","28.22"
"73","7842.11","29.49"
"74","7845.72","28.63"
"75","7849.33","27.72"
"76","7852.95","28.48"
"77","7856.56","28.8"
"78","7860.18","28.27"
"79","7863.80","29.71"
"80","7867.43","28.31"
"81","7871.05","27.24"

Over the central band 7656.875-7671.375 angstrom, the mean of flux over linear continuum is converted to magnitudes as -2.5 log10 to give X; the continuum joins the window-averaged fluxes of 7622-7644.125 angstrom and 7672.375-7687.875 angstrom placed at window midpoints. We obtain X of 0.06 mag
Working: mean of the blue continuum 30.2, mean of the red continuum 29.4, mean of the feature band 28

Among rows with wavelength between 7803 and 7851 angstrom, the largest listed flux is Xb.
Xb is 29.96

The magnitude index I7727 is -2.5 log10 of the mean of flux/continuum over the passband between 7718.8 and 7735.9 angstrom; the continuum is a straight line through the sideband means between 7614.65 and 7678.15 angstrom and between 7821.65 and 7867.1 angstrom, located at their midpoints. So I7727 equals 0.01 mag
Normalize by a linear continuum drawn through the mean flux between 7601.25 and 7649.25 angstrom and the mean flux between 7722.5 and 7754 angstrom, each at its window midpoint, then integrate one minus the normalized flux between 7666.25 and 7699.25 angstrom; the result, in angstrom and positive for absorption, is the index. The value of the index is 0.52 angstrom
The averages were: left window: 30.5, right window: 28.9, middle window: 29.2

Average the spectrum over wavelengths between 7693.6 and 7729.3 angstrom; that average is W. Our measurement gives 29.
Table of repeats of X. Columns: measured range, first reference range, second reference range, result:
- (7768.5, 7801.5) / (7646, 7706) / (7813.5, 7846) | 0.01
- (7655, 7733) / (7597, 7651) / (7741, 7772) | 0.03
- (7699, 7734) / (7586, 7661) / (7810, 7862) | 0.03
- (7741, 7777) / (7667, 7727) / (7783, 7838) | 0.00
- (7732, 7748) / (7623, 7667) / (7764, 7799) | -0.01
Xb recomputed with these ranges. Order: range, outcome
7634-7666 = 31.33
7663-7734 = 30.18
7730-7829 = 30.12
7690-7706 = 30.16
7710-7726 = 29.29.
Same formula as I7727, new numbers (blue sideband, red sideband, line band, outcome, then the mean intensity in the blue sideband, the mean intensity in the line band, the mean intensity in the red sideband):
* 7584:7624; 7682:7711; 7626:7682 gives 0.02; 30.5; 29.4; 29.3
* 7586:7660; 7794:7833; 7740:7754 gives 0.03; 30.2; 28.6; 28.9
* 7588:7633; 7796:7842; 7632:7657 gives 0.01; 30.6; 30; 28.7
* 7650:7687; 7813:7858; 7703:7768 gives -0.01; 28.9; 29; 28.7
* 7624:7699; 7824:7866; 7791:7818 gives 0.00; 29.4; 28.9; 28.6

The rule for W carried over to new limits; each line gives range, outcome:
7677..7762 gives 29.1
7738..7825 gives 28.9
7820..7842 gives 28.7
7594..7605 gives 30.8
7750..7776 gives 29.1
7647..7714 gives 29.1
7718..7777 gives 29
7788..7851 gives 28.7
